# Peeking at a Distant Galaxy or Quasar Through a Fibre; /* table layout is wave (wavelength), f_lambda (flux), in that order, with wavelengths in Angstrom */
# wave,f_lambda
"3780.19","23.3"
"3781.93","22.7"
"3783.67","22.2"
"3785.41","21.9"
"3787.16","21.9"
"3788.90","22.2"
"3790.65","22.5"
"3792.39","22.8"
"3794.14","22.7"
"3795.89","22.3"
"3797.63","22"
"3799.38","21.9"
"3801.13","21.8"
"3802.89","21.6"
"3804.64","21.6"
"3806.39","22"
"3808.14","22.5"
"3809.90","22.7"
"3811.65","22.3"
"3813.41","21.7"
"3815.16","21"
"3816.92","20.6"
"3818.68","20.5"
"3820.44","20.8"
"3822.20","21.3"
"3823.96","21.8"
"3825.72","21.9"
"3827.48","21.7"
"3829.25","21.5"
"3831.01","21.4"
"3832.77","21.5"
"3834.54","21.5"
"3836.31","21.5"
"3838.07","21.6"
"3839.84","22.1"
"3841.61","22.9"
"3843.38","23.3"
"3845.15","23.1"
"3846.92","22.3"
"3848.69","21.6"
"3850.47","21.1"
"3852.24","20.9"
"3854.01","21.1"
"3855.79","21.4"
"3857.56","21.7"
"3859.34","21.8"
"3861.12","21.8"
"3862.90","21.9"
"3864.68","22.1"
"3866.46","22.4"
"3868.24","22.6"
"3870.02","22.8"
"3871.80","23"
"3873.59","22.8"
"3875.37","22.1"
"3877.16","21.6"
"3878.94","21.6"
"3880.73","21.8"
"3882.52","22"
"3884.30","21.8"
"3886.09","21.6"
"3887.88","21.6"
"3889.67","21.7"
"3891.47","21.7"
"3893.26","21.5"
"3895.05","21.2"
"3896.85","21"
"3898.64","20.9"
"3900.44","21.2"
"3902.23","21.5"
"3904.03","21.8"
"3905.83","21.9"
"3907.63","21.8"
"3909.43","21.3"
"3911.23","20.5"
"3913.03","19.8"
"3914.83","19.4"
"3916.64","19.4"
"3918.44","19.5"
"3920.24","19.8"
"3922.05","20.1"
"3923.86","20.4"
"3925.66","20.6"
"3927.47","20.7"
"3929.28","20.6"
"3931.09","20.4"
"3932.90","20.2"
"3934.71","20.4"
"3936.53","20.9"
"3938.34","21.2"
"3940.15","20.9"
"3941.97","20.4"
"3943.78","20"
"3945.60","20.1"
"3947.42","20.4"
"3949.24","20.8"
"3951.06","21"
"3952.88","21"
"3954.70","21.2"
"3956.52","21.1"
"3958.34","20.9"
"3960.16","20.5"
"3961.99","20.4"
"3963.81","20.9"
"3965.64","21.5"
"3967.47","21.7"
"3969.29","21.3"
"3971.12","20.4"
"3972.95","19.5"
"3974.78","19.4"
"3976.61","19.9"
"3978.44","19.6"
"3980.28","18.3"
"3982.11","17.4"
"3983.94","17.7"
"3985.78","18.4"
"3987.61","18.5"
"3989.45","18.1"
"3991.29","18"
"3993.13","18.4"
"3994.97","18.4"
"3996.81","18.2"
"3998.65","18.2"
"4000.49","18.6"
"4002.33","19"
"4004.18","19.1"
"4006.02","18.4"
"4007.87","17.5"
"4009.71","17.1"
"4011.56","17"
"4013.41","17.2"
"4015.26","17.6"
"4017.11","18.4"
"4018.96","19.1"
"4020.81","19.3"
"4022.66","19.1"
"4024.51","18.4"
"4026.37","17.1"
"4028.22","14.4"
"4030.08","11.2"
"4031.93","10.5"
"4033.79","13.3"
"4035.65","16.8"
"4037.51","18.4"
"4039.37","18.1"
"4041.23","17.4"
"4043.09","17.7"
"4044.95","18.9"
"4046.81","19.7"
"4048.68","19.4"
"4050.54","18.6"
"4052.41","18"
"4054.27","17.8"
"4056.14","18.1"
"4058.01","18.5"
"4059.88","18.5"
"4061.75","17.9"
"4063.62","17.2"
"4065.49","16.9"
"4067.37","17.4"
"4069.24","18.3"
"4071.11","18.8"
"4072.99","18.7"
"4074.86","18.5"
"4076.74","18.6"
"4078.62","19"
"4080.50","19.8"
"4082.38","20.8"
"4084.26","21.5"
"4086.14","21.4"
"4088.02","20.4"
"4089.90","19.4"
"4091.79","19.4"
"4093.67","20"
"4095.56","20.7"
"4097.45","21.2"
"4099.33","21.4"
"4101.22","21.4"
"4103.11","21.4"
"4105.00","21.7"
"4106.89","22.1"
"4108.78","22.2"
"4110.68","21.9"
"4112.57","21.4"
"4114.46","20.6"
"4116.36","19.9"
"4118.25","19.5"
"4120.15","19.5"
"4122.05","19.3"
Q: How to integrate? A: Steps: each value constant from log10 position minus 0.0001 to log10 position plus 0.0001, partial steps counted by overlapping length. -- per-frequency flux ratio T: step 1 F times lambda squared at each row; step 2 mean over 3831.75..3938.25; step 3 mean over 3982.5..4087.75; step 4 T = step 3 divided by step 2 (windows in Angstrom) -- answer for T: 0.9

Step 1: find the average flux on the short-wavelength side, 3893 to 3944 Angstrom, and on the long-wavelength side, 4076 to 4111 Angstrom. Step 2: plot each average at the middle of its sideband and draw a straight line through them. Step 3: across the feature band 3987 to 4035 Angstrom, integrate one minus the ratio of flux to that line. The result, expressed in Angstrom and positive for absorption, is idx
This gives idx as 7.90 Angstrom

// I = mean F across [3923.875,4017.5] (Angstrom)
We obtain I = 19.6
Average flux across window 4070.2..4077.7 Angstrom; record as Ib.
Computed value 18.6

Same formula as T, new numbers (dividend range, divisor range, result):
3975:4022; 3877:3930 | 0.92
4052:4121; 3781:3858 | 1.03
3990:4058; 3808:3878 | 0.88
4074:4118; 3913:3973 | 1.08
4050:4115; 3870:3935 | 1.02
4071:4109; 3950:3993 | 1.09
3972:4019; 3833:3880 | 0.89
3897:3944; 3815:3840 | 1.01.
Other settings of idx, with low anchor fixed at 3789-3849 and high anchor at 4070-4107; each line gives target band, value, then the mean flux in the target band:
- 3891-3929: 1.1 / 20.8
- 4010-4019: 1.3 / 17.7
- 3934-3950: 0.4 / 20.6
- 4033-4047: 2.1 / 17.5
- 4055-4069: 1.8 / 17.8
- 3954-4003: 3.5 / 19.5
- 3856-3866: -0.1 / 21.8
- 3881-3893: -0.1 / 21.7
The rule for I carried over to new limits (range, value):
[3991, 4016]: 18.1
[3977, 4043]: 17.5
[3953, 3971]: 21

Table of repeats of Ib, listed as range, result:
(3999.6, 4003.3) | 18.8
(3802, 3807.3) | 21.7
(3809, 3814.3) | 22.2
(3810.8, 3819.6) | 21.2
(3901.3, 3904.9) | 21.7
